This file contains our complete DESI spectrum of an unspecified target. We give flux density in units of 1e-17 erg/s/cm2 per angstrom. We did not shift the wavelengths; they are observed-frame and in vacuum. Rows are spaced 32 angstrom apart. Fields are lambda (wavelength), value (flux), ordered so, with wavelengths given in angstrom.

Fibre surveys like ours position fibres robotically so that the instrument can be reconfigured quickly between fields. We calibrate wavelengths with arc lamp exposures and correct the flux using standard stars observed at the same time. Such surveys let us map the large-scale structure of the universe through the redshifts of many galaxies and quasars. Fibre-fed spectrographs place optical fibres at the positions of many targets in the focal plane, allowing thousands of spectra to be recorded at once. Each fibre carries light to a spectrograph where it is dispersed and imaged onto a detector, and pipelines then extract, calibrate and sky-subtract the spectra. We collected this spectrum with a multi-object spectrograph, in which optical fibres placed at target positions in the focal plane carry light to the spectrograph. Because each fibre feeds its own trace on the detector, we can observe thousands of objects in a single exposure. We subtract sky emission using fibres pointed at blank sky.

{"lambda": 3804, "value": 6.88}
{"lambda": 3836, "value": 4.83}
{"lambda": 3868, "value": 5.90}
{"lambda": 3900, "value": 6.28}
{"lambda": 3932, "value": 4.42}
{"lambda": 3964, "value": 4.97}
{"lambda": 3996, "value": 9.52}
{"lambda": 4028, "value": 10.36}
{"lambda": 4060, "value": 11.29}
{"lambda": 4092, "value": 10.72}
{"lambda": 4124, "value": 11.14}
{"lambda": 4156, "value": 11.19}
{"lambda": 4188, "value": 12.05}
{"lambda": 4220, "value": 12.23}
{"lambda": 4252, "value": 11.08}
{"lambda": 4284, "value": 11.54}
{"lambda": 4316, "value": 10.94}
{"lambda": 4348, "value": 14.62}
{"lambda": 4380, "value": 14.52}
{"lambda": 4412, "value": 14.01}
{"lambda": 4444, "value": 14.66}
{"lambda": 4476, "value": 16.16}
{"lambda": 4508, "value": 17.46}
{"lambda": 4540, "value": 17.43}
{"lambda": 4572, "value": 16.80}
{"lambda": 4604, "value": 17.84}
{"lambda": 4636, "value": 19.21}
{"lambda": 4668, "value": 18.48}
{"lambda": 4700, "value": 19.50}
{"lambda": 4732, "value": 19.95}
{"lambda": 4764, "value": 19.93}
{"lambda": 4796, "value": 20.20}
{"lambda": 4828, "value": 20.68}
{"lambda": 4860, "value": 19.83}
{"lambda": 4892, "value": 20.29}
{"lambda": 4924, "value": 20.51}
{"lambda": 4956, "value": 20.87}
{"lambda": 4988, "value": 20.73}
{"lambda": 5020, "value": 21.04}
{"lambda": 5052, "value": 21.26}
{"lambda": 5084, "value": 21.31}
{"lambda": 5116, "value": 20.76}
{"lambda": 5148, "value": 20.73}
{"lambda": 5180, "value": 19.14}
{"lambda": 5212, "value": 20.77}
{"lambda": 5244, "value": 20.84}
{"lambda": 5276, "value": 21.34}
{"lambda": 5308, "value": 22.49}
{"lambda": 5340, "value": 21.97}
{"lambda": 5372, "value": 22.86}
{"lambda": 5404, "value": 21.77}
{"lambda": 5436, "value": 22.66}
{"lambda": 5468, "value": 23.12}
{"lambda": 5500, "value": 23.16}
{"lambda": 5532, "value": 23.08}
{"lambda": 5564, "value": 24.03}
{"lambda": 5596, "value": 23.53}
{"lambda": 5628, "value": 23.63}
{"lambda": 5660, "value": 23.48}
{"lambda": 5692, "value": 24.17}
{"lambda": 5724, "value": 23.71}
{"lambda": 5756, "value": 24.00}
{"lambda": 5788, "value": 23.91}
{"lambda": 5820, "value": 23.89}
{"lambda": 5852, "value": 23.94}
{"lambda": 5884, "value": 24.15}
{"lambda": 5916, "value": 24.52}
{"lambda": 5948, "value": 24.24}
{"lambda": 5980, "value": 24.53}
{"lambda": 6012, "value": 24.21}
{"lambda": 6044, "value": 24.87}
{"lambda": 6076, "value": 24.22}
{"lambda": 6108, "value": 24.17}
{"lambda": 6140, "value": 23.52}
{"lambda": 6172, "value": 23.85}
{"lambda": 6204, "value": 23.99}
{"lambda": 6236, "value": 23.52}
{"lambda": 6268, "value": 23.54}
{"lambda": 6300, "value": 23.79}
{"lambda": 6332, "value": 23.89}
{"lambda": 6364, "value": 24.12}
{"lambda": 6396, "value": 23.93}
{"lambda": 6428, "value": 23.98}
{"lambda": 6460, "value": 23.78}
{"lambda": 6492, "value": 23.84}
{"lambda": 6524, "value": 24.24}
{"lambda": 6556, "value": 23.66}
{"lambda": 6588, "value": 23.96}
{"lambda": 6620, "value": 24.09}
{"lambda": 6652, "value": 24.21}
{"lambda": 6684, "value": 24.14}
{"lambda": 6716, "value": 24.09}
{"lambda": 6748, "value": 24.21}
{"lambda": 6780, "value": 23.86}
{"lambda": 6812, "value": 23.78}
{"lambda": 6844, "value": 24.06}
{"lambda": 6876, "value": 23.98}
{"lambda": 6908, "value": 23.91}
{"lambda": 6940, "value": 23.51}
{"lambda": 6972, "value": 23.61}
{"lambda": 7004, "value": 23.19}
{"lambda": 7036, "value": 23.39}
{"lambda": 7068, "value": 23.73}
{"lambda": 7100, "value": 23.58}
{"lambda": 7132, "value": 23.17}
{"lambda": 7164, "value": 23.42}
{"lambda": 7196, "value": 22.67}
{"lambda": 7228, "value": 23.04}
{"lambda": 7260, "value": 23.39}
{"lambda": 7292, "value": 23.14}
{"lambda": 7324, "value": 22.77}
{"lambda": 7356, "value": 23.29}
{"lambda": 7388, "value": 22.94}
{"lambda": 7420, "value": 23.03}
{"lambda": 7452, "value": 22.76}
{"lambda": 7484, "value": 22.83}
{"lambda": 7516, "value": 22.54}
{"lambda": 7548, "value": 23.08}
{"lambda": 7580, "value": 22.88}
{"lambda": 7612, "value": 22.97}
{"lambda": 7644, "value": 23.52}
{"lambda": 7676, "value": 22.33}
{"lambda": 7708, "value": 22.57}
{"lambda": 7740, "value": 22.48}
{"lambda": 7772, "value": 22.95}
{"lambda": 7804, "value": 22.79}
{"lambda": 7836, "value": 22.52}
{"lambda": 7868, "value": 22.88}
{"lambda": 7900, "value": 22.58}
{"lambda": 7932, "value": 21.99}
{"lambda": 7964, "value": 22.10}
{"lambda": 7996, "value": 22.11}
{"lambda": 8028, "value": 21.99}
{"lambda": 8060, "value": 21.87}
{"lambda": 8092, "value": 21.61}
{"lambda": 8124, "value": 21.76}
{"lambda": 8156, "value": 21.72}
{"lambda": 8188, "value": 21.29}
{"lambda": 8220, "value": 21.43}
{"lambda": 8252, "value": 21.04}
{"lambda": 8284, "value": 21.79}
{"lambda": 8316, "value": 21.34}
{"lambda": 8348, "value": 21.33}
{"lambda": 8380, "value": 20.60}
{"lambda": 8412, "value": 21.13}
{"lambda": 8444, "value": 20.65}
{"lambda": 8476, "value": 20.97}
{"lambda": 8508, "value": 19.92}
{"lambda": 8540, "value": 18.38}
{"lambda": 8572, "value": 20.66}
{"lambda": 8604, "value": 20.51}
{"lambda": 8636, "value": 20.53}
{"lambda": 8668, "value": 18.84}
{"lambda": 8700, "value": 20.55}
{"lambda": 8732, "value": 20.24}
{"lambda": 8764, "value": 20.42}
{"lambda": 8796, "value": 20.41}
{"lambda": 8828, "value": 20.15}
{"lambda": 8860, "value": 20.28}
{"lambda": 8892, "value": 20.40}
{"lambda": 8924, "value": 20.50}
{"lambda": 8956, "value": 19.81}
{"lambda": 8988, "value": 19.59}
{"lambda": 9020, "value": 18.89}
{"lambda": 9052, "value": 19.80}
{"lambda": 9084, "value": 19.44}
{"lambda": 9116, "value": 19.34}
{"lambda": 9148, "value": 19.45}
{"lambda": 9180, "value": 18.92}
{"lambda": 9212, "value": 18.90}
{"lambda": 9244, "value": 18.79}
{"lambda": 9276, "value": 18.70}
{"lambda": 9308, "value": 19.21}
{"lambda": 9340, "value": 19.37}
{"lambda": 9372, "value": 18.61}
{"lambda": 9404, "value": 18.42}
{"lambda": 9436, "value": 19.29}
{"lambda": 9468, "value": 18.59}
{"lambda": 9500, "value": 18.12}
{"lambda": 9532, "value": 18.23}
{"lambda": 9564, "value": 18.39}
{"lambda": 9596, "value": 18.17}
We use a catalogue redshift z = 0.00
